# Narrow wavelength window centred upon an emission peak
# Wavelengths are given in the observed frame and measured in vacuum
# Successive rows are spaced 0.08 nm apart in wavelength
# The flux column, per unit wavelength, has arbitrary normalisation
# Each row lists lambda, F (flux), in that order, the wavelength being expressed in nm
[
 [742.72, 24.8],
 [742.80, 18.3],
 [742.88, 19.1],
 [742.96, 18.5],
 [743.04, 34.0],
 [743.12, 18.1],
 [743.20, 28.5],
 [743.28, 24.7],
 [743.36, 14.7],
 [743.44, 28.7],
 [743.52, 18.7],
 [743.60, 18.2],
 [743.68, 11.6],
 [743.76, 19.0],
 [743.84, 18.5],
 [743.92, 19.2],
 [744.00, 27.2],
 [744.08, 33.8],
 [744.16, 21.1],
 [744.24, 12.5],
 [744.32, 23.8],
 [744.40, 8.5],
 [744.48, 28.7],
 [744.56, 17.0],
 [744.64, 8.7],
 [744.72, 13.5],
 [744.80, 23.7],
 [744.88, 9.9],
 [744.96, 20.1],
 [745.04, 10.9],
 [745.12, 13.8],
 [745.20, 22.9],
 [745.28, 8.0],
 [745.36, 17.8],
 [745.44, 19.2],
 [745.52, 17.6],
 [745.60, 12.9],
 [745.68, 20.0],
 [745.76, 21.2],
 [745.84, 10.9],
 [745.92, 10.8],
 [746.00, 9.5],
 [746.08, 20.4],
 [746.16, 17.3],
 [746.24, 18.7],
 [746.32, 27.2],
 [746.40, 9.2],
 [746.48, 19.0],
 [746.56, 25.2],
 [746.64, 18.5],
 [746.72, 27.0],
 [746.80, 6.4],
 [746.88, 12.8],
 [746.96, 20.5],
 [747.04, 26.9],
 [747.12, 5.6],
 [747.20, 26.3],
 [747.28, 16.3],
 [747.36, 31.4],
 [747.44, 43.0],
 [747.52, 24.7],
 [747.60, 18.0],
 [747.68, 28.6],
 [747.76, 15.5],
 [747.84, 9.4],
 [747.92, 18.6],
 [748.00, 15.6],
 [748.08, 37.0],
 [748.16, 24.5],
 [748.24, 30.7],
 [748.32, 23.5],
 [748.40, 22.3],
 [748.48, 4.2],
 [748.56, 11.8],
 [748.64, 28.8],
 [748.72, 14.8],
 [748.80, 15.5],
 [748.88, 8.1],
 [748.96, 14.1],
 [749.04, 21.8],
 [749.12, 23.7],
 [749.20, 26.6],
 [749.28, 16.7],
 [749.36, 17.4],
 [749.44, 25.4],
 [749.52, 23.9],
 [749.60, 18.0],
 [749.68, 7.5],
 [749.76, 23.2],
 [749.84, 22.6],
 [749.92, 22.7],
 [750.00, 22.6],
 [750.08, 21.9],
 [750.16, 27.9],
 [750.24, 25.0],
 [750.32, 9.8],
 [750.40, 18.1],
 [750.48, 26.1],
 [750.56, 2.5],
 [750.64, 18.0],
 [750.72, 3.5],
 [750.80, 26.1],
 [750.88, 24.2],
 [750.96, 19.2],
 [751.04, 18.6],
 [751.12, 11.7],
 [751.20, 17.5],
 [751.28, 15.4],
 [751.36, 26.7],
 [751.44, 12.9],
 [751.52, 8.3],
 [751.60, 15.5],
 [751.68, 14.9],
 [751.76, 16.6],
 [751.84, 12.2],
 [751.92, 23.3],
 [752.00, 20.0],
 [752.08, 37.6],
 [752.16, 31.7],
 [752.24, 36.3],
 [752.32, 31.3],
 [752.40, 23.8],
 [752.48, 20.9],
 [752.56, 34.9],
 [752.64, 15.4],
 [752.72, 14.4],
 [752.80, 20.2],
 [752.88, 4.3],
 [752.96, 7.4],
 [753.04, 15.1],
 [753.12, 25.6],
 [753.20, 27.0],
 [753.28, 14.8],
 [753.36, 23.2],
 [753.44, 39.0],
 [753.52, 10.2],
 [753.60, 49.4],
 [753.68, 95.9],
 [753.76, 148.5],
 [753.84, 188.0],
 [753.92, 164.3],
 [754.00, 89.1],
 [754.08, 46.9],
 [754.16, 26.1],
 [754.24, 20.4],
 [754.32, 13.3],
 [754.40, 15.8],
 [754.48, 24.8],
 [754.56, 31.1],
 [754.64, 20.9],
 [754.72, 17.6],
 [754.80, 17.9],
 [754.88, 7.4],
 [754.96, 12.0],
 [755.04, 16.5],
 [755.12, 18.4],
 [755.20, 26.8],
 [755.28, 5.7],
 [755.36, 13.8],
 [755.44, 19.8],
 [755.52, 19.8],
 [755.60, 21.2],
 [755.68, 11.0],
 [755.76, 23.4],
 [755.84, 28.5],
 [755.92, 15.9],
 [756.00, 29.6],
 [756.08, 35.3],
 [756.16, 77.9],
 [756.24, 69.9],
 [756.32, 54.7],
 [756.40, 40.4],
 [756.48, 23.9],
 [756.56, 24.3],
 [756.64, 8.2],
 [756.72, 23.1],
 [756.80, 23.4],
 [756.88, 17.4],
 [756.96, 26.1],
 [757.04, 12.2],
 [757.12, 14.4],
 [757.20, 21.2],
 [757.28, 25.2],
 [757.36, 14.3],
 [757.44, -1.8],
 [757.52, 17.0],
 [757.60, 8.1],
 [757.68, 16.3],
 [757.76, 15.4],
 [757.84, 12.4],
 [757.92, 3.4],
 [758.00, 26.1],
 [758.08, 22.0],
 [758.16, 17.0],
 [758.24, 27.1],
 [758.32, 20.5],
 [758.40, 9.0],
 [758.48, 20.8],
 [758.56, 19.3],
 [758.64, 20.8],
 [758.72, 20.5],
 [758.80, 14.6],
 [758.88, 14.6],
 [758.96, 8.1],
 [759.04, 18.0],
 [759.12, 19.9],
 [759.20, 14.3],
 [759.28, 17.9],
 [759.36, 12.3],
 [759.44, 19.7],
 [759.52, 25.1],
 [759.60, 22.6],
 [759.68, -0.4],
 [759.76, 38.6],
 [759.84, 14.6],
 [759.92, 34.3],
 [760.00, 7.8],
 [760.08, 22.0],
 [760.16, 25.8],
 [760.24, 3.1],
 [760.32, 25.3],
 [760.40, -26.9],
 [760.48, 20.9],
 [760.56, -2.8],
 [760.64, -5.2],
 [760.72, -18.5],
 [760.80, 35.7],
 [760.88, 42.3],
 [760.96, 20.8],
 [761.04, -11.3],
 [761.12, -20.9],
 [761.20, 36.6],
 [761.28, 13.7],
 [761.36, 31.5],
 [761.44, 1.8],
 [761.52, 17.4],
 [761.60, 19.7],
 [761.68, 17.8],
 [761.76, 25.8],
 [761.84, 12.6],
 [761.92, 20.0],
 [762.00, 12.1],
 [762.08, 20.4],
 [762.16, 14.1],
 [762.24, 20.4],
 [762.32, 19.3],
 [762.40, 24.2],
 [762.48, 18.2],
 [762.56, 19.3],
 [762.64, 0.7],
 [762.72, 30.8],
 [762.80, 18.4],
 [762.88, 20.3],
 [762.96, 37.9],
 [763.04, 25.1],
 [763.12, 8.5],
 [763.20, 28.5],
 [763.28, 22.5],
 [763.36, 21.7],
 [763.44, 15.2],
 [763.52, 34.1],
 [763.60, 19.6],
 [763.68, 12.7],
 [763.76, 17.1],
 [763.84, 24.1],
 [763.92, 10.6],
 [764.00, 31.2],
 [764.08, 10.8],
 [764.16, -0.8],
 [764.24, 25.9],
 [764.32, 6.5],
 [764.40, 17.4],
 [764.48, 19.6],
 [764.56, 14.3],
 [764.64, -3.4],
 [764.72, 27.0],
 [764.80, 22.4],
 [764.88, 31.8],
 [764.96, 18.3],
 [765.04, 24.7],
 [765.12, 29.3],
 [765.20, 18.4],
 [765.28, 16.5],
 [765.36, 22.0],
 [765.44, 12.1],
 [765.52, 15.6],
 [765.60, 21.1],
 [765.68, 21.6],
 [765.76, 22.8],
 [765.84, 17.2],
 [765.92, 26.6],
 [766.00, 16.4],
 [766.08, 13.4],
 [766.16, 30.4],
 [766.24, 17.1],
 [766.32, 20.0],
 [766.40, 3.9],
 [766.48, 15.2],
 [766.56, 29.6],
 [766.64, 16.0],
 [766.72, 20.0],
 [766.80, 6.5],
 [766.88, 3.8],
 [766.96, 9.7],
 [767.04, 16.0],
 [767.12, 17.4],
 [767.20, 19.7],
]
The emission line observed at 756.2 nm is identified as [N II] 6583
